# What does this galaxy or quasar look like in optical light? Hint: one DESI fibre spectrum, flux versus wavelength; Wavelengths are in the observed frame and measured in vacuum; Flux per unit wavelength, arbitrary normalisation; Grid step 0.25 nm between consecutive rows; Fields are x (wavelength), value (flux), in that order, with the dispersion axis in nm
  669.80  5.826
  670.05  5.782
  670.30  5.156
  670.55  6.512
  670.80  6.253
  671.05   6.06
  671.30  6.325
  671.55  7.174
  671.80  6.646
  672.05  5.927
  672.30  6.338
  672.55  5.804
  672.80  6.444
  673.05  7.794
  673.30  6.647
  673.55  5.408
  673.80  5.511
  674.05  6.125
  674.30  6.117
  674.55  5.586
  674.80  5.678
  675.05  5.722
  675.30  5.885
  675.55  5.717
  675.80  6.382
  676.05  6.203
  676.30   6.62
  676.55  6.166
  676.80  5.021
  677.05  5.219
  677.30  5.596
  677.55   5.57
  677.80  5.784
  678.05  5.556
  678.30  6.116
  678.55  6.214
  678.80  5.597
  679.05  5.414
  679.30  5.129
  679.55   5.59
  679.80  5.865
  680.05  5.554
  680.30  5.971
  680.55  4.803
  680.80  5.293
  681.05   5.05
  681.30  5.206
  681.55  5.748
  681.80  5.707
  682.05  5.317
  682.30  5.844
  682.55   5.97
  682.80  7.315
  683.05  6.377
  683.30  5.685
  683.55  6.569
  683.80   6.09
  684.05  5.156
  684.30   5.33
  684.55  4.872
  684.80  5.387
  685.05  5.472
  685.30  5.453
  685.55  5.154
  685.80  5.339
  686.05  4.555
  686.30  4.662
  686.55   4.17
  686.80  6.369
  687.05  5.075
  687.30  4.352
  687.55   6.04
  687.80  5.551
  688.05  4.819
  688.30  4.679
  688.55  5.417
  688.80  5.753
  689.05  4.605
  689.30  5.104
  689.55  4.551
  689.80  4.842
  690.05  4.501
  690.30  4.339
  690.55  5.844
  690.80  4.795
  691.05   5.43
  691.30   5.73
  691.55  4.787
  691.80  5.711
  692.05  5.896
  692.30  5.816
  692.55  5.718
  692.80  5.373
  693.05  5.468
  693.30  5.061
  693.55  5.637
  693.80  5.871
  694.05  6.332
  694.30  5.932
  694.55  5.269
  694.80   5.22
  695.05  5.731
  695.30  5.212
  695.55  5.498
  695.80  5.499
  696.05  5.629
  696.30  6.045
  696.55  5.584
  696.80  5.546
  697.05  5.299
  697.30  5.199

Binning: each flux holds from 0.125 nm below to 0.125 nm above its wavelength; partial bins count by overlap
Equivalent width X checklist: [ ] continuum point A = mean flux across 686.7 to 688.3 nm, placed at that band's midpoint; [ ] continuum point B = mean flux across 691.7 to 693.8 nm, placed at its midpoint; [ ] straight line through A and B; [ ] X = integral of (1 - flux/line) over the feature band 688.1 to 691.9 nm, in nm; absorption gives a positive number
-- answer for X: 0.26 nm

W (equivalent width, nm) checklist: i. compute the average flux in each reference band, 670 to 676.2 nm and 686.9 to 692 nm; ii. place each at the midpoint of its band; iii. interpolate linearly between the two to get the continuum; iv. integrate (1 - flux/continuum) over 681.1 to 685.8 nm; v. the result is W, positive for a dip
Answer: -0.166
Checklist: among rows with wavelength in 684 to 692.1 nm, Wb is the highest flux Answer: 6.369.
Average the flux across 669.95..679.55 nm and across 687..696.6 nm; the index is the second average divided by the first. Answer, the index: 0.9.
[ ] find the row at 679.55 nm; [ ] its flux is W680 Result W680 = 5.59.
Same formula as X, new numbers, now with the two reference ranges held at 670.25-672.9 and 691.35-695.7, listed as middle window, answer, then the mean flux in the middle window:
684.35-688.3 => 0.446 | 5.14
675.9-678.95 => 0.138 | 5.81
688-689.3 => 0.147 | 5.07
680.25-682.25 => 0.193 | 5.38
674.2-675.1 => 0.058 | 5.77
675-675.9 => 0.031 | 5.93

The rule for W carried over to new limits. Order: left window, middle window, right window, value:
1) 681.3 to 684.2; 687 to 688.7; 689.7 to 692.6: 0.12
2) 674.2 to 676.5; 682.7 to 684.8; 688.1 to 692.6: -0.13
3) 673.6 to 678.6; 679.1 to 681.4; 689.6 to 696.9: 0.14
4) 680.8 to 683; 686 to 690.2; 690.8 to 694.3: 0.48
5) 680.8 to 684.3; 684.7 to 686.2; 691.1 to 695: 0.14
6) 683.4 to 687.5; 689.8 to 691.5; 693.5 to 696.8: 0.12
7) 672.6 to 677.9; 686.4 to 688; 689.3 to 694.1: 0.08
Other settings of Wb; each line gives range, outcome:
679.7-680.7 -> 5.971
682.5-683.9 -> 7.315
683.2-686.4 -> 6.569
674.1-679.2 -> 6.62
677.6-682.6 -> 6.214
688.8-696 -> 6.332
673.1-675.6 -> 6.647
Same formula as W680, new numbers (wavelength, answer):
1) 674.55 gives 5.586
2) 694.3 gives 5.932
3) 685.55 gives 5.154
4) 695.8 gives 5.499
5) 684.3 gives 5.33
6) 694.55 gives 5.269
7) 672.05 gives 5.927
